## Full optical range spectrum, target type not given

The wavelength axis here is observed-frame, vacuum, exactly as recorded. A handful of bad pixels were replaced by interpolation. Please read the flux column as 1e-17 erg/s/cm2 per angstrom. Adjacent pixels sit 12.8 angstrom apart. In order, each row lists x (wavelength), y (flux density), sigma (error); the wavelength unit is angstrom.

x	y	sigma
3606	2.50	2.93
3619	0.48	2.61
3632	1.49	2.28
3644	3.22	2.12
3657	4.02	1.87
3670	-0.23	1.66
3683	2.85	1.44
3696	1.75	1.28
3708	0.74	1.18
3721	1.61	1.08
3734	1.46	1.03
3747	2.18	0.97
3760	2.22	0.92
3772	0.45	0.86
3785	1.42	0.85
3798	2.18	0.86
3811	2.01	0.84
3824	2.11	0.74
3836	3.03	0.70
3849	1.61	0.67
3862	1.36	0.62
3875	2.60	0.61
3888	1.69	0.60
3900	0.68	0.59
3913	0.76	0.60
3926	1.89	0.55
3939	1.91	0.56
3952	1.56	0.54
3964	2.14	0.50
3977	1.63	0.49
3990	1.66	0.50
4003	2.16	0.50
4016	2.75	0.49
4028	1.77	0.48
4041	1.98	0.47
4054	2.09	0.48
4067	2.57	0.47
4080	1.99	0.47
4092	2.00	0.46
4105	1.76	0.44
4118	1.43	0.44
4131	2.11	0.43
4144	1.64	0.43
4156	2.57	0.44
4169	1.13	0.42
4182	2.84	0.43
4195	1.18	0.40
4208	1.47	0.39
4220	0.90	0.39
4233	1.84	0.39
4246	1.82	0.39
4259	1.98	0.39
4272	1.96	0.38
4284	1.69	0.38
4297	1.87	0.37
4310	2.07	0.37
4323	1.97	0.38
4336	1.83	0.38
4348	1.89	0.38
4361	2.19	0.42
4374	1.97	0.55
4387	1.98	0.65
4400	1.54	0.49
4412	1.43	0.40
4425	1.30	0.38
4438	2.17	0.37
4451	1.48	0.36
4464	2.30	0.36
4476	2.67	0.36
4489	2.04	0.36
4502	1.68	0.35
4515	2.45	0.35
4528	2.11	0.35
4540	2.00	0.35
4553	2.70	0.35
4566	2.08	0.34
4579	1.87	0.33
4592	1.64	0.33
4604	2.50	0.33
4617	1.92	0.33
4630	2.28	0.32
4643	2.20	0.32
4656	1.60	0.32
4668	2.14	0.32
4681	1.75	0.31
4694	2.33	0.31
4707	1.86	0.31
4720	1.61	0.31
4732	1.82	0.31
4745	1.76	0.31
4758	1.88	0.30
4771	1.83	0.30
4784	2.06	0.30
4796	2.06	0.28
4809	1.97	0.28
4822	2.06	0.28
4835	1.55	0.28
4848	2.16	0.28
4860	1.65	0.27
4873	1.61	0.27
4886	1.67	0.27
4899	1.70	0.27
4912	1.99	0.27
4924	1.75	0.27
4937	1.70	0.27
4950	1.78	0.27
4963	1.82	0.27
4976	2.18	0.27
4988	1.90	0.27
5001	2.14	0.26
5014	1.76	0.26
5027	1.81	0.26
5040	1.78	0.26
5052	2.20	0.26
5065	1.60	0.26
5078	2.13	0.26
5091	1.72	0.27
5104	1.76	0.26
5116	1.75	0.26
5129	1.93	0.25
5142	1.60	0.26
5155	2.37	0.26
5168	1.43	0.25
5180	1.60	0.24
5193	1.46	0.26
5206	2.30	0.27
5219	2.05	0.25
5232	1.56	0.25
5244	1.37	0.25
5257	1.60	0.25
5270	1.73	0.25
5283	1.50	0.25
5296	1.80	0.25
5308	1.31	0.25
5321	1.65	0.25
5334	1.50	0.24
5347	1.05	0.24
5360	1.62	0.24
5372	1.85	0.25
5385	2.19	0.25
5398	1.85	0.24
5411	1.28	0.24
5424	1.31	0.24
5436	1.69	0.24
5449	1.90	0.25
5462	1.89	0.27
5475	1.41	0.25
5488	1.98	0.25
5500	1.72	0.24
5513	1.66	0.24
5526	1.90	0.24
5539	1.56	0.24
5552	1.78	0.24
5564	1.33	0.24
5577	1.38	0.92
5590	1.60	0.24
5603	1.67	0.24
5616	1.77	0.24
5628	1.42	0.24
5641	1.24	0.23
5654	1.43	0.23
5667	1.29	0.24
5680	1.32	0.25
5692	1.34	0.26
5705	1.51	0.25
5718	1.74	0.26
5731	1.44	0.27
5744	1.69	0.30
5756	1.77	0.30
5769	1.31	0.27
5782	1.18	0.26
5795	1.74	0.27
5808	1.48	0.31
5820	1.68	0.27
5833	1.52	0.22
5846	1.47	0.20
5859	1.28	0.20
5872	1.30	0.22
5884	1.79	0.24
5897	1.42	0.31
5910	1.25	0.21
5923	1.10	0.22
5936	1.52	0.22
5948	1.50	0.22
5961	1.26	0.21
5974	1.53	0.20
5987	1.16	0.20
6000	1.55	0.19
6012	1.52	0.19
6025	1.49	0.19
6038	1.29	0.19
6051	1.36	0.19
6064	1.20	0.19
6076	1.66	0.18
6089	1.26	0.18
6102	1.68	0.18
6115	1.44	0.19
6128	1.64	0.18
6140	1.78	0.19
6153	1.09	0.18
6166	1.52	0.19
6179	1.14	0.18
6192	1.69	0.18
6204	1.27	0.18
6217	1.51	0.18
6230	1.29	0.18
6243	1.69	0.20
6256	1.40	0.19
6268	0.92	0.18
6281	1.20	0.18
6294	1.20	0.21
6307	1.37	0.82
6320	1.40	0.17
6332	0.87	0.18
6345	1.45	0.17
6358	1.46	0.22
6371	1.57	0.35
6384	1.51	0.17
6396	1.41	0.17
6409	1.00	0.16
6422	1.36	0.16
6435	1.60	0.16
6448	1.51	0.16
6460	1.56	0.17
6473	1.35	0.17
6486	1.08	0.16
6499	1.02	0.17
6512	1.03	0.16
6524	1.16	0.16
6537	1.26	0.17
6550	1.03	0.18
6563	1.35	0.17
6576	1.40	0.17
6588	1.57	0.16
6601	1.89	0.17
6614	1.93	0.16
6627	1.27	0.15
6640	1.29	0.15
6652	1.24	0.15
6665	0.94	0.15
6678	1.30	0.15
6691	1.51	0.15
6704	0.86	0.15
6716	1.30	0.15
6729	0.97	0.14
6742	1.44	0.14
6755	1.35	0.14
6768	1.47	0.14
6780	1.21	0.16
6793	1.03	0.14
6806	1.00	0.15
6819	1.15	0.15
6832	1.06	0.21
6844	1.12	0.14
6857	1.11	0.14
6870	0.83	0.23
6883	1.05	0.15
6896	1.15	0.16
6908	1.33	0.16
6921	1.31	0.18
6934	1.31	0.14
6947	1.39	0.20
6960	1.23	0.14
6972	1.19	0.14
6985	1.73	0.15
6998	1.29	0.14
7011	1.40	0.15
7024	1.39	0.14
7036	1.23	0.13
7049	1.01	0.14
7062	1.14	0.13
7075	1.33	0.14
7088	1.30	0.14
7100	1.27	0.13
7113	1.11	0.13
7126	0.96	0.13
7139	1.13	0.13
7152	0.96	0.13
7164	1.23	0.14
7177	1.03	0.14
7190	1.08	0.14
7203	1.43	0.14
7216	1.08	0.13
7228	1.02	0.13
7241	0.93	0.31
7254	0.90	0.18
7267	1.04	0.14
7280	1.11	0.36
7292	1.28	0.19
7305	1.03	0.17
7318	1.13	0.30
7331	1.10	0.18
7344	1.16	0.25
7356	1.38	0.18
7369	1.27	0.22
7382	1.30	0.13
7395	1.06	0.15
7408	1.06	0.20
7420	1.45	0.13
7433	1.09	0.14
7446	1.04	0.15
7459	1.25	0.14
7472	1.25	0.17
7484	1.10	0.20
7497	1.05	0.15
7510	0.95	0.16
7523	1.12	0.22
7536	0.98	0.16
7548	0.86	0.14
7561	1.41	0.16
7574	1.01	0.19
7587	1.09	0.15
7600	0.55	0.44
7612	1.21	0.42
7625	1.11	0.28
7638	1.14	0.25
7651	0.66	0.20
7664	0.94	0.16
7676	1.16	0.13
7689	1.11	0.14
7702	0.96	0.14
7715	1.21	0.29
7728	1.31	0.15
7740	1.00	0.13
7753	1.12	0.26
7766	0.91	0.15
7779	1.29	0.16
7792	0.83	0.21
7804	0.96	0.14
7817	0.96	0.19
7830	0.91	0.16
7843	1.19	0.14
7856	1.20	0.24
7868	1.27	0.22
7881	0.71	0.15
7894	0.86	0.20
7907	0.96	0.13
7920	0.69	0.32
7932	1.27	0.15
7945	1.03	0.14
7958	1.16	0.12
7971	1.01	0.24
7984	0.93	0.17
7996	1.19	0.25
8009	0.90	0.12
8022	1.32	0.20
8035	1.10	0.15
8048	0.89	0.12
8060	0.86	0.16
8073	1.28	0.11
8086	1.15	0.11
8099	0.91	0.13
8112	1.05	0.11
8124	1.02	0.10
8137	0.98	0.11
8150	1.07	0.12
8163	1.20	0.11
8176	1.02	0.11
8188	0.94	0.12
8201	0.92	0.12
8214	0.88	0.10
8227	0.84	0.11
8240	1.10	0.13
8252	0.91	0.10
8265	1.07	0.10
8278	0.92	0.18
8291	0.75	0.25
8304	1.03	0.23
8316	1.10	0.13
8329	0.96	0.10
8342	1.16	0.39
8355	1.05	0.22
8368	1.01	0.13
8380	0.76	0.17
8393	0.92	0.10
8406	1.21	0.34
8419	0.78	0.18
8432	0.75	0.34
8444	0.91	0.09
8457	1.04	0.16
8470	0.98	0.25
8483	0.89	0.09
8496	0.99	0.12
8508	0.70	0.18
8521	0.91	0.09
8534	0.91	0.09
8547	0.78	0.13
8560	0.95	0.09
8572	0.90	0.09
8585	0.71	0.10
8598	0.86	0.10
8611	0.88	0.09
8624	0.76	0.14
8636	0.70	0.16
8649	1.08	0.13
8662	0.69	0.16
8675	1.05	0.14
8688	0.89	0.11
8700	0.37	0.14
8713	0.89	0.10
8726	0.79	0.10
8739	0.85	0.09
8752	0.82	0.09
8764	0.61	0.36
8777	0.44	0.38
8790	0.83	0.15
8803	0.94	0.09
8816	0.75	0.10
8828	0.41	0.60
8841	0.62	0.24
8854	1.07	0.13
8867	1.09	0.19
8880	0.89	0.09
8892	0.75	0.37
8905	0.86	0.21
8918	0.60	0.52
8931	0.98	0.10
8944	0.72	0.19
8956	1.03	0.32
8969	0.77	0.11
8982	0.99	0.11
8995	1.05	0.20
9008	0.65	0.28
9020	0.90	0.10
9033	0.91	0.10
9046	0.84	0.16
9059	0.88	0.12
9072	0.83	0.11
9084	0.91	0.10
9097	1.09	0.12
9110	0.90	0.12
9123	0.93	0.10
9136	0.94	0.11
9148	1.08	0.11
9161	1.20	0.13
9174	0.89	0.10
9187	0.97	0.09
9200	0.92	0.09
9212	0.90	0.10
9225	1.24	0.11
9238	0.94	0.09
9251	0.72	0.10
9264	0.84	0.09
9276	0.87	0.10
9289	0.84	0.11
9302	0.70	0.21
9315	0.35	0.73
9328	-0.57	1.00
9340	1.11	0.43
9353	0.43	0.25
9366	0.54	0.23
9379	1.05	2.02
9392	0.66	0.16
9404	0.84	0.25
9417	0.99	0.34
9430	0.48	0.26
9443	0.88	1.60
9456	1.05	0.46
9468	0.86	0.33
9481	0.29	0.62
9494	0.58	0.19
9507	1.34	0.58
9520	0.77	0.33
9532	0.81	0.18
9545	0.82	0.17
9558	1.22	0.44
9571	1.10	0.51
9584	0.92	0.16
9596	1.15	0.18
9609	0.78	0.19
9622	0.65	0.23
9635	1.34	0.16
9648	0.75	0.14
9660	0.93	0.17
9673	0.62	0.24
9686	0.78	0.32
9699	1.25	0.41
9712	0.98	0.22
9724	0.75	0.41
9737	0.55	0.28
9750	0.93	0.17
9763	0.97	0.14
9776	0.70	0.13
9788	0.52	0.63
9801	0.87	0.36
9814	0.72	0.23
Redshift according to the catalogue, 0.005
